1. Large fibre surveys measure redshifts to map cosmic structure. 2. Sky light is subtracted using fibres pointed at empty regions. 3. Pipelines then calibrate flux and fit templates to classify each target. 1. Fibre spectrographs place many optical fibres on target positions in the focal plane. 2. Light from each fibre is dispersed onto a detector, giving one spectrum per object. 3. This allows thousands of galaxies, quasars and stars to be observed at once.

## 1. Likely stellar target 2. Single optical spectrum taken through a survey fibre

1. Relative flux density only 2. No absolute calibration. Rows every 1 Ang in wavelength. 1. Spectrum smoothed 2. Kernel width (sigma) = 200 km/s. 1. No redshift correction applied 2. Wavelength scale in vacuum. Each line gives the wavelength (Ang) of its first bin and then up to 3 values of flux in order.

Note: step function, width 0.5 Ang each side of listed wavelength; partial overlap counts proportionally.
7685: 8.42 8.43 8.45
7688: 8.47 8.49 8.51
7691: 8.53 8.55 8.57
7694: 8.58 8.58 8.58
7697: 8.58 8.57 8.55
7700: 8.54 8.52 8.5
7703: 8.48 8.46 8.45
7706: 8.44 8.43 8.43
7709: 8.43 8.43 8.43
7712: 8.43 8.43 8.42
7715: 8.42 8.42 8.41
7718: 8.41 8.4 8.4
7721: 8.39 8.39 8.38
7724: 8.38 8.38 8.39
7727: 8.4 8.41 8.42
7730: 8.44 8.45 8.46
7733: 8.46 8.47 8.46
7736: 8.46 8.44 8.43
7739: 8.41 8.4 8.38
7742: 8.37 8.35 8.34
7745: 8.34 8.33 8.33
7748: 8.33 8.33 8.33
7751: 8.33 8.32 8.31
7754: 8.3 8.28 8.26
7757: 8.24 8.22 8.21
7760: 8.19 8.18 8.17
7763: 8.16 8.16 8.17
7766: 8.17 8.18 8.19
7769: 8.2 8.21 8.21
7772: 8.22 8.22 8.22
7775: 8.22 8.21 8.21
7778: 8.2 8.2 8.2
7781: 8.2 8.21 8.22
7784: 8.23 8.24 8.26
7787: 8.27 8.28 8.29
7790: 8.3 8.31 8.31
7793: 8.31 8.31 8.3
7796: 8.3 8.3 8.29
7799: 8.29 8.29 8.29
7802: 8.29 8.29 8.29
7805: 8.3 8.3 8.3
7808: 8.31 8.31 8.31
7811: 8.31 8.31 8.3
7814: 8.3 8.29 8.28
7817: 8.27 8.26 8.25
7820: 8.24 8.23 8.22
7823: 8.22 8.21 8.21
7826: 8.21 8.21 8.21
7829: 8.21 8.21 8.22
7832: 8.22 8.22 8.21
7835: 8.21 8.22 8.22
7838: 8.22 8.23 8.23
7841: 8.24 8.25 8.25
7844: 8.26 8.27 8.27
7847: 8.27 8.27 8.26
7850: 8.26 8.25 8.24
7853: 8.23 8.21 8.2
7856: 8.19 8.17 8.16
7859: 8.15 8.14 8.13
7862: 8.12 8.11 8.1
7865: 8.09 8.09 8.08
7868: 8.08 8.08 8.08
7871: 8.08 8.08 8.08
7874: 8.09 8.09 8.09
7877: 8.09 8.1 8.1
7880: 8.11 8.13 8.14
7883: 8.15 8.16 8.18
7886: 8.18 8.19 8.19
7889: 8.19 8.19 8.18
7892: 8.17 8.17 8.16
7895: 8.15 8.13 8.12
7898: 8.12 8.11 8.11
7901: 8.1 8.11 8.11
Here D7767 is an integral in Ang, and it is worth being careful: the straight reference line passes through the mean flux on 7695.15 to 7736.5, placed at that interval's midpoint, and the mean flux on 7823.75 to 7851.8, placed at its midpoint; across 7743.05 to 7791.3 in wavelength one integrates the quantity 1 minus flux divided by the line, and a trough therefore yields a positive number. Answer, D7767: 0.7 Ang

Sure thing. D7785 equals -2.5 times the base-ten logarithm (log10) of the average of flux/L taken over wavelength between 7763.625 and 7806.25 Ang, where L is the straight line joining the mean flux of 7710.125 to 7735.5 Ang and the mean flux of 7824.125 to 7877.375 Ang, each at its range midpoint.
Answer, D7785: 0.01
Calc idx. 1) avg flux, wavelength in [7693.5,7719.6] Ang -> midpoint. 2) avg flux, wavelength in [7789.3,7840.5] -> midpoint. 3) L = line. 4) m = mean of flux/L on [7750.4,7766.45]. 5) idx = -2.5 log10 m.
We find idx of 0.02 mag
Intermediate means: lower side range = 8.47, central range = 8.23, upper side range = 8.26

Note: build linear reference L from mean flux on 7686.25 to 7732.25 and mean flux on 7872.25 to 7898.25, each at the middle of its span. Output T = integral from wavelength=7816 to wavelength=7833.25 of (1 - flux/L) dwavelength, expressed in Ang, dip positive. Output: 0.05 Ang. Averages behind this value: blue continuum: 8.46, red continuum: 8.14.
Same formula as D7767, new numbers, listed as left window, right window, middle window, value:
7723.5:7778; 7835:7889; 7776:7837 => -0.2 Ang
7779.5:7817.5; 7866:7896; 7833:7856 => -0.1 Ang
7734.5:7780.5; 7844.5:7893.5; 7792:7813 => -0.2 Ang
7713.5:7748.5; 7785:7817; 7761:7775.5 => 0.3 Ang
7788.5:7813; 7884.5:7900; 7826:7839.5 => 0.1 Ang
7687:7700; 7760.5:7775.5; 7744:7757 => -0.1 Ang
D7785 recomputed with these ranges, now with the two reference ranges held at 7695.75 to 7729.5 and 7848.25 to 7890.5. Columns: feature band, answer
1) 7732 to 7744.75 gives 0.00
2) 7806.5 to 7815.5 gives -0.01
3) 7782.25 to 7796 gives 0.00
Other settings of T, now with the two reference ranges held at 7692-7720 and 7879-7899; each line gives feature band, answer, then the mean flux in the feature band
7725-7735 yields 0.0 Ang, 8.43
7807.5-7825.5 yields 0.0 Ang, 8.27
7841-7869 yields 0.1 Ang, 8.19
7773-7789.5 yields 0.2 Ang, 8.23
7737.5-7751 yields 0.1 Ang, 8.36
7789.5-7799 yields 0.0 Ang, 8.3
